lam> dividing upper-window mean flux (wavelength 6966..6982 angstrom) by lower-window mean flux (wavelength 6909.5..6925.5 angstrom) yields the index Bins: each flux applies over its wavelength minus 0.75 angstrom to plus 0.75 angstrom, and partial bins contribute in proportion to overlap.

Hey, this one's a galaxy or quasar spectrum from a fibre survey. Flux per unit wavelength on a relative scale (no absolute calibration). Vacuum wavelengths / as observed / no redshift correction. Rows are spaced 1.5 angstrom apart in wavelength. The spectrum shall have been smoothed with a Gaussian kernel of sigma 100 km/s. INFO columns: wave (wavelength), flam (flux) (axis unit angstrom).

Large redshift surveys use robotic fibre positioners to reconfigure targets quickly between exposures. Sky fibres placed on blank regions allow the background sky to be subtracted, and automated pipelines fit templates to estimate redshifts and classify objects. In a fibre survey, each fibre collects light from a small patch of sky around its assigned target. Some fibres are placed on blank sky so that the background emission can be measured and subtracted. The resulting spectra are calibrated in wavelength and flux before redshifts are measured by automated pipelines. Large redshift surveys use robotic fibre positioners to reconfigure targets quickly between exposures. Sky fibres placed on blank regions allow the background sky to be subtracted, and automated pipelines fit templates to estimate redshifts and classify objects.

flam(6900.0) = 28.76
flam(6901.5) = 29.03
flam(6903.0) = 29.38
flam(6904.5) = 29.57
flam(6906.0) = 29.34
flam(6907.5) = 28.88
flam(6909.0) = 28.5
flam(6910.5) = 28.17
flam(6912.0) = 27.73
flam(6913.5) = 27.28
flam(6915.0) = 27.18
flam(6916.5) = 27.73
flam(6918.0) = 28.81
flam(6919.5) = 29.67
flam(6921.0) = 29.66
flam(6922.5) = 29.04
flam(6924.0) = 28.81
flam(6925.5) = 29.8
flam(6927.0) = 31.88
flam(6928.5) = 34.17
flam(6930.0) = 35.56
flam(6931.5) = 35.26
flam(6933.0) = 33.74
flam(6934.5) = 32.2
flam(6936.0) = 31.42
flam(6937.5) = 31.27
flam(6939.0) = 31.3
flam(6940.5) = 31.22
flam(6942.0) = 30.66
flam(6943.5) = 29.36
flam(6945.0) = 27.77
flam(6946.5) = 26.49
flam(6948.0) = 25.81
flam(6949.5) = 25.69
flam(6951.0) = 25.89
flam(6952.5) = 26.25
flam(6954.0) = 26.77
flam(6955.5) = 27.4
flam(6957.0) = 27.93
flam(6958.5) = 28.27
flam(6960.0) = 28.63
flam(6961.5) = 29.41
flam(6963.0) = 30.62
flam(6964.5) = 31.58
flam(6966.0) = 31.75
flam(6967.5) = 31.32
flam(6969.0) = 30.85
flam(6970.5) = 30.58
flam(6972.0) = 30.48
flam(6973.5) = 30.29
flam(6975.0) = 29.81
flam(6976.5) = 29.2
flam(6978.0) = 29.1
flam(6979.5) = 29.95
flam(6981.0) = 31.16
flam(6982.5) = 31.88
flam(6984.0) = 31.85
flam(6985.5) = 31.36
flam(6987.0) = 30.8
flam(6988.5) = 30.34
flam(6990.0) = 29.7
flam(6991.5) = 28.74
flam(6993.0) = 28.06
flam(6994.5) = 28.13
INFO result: 1.1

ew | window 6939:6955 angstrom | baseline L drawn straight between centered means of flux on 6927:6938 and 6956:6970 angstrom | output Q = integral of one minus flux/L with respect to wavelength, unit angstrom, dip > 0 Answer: 2.0 angstrom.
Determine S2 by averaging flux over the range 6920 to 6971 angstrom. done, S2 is 29.9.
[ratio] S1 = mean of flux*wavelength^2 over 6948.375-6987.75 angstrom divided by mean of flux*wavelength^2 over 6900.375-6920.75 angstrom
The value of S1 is 1.05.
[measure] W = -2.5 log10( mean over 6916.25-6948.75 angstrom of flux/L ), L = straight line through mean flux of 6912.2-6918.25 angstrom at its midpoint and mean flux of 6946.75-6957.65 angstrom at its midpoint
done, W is -0.13 mag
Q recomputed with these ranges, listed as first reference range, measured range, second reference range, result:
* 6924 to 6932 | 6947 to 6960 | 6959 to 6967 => 1.7 angstrom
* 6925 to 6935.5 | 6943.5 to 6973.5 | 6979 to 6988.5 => 3.2 angstrom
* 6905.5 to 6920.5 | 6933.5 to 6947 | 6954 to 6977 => -0.6 angstrom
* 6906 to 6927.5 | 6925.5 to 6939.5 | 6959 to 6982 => -1.7 angstrom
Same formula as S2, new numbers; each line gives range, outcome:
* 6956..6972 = 30.1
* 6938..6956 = 27.9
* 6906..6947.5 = 30.1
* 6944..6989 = 29.3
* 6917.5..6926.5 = 29.4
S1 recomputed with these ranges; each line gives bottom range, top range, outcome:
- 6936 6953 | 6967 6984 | 1.08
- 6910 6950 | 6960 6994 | 1.03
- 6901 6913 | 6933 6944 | 1.10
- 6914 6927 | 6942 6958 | 0.94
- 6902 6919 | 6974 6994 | 1.08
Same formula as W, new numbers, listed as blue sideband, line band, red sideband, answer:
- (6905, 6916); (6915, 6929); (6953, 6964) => -0.056 mag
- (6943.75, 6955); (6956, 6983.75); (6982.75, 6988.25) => -0.034 mag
